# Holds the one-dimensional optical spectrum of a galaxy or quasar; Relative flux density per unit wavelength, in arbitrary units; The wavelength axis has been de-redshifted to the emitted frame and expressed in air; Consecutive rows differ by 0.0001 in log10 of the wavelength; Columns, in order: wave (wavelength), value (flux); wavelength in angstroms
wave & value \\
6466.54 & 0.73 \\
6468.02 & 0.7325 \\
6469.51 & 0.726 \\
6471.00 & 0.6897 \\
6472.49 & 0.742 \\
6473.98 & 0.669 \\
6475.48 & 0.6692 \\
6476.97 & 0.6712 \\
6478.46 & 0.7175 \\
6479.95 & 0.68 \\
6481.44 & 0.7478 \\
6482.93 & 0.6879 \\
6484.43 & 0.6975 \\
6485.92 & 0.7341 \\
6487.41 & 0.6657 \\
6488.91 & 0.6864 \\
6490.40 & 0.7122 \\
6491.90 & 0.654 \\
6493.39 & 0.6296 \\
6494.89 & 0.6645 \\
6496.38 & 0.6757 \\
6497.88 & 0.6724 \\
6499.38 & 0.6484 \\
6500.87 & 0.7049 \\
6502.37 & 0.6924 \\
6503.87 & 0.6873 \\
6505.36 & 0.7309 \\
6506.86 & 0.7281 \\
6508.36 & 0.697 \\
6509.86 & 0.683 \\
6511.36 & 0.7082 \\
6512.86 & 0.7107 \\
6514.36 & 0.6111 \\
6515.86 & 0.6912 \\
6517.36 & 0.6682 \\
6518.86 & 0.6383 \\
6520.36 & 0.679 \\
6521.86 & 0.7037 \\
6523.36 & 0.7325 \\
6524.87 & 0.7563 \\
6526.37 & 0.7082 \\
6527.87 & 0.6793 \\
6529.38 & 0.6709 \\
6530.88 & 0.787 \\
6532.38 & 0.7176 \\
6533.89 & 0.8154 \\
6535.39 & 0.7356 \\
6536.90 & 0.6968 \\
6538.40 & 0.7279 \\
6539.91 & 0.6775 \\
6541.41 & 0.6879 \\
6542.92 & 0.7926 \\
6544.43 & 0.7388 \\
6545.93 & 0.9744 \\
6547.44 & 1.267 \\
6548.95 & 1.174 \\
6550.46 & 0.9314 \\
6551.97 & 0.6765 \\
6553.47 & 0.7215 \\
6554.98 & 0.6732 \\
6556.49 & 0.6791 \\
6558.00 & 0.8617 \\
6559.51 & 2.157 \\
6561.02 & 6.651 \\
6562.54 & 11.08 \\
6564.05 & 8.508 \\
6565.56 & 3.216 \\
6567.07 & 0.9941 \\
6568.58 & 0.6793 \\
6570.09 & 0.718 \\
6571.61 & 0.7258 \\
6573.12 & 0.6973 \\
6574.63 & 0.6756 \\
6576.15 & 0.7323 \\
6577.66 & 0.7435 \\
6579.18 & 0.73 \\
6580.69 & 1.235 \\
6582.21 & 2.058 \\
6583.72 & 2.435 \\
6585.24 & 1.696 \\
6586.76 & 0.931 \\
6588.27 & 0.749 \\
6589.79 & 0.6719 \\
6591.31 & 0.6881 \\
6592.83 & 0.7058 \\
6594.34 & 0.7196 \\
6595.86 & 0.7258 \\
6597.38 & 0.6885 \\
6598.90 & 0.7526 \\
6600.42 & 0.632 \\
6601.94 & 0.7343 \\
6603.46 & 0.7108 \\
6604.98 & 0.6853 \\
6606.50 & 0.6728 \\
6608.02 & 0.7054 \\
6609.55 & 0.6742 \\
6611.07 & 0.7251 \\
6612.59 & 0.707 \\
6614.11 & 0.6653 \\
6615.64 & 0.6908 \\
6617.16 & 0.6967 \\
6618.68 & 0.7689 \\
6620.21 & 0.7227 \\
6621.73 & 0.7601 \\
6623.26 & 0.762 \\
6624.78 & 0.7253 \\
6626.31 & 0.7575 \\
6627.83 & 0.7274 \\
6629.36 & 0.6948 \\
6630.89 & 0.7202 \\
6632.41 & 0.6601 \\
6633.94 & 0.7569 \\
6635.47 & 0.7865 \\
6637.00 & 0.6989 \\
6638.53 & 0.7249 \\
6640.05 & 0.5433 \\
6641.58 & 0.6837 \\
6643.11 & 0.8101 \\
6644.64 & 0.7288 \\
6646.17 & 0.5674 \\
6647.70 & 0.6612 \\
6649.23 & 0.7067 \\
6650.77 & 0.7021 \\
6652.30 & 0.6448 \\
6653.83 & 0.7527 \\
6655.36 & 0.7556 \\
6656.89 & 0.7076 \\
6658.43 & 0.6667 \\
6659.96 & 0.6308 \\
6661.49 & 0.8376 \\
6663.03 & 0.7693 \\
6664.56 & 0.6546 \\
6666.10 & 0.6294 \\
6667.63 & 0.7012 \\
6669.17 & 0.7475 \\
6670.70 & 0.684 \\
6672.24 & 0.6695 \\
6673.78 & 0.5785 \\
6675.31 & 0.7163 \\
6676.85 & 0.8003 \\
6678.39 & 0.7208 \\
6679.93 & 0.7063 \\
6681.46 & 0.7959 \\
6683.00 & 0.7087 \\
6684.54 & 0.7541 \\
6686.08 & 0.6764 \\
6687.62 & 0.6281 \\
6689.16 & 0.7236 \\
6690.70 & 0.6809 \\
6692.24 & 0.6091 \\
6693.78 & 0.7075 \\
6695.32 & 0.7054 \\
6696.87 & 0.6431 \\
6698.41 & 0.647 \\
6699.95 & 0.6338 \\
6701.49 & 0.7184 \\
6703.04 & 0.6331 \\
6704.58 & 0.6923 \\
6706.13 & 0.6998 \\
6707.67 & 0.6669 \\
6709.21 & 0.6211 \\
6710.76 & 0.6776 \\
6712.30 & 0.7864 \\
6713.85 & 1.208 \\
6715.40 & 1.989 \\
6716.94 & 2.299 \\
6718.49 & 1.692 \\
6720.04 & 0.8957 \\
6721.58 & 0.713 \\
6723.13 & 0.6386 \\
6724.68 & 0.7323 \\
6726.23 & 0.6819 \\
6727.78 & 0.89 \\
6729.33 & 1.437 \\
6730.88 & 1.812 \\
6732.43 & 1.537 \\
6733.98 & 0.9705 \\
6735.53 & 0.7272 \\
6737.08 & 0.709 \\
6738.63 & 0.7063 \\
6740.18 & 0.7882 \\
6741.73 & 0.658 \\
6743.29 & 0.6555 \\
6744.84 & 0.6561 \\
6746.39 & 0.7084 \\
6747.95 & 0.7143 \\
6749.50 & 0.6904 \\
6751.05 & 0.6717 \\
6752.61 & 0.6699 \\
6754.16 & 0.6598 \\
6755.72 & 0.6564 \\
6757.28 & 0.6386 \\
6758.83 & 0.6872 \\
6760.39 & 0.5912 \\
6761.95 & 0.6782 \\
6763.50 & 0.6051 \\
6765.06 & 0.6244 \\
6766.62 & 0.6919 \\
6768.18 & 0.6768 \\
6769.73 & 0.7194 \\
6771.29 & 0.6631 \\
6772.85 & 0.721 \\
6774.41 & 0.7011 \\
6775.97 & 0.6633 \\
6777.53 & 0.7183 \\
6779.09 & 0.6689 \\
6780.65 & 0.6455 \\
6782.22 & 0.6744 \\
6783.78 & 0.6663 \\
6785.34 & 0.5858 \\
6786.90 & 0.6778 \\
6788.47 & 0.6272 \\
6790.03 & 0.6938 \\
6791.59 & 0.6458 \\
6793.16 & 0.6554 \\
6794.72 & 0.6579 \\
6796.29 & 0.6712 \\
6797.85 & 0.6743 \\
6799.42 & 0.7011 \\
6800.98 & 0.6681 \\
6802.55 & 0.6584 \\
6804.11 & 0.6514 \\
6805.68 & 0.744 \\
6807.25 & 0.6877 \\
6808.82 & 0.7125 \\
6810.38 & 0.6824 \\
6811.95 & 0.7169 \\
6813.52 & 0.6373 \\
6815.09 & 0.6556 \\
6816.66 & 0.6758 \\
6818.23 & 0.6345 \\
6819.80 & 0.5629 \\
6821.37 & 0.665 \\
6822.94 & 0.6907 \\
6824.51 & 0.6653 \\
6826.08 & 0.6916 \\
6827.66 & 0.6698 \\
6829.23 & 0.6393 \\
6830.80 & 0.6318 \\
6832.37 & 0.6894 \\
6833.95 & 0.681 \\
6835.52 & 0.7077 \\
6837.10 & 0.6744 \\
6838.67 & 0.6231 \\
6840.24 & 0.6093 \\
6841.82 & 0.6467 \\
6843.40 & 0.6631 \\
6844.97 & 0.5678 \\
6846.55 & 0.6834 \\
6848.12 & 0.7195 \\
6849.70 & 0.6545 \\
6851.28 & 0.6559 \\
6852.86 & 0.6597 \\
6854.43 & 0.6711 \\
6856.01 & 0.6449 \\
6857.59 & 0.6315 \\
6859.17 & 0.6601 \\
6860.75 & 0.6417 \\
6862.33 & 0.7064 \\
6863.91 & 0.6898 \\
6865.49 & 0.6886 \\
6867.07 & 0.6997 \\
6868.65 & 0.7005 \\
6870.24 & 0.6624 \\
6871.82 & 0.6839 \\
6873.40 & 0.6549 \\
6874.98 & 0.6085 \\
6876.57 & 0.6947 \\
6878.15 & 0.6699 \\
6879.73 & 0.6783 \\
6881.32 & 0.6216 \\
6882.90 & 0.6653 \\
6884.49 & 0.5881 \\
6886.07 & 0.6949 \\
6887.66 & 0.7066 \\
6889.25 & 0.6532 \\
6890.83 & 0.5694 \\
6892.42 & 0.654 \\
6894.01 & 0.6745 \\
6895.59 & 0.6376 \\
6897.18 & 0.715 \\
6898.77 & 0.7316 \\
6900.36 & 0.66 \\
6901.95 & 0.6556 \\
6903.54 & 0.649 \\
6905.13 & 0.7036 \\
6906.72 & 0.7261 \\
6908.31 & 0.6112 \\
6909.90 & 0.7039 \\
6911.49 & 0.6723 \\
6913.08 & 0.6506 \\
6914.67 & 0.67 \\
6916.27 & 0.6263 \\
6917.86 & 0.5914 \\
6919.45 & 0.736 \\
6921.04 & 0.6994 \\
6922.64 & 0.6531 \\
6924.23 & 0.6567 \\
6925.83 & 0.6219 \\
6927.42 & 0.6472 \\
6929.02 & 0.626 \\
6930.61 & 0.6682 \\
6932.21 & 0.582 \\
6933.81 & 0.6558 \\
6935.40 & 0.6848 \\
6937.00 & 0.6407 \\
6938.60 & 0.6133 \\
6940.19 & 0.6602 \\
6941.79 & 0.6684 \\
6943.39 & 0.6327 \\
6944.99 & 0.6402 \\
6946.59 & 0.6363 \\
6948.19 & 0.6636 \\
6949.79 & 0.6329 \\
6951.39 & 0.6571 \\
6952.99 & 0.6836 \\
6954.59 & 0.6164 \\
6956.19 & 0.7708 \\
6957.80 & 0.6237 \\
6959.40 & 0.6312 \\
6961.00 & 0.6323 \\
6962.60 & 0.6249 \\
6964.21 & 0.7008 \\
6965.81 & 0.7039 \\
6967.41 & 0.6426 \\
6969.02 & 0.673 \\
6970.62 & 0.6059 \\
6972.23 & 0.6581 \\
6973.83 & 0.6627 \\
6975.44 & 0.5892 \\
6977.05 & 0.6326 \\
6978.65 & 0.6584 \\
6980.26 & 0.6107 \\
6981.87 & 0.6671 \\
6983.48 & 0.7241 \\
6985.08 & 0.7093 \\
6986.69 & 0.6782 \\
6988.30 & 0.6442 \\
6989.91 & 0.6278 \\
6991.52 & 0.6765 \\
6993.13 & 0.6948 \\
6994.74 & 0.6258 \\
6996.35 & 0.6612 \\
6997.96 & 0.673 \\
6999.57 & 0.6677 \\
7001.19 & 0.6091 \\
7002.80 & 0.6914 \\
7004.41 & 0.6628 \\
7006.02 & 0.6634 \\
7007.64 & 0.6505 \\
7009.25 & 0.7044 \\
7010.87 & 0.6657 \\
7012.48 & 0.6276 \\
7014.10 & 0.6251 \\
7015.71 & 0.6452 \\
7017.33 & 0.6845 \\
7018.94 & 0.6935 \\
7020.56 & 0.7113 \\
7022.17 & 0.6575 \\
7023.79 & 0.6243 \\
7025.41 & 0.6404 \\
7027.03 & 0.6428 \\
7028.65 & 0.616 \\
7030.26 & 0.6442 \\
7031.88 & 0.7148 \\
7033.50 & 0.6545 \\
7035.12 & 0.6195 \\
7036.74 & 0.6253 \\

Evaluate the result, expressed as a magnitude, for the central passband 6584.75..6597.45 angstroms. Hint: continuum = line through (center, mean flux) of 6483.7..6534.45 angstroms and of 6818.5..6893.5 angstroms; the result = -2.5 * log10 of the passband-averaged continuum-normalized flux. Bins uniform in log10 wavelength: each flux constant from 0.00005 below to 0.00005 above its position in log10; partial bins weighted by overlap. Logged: -0.21 mag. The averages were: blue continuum 0.695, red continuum 0.659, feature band 0.832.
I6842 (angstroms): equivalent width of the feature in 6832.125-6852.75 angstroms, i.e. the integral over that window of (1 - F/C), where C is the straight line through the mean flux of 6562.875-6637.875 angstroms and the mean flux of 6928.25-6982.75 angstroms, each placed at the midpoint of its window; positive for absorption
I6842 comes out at 3.3 angstroms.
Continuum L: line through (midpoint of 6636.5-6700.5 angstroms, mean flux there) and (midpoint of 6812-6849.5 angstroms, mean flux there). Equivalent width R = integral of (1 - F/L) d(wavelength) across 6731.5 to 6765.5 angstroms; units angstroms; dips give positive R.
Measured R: -2.9 angstroms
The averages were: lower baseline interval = 0.693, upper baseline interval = 0.657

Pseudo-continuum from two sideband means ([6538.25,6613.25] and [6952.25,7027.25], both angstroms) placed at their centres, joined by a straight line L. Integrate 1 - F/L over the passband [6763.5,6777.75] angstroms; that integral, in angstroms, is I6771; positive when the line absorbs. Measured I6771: 5.1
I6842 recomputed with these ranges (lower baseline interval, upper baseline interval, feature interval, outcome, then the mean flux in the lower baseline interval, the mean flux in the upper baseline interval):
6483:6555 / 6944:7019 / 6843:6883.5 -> 0.72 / 0.732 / 0.658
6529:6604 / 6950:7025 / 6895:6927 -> 5.14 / 1.41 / 0.659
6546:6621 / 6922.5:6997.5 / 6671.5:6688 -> 6.88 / 1.4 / 0.653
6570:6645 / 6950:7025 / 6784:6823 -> 3.57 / 0.809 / 0.659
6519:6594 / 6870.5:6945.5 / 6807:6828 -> 4.56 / 1.41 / 0.658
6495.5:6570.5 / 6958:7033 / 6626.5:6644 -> 6.81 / 1.31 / 0.657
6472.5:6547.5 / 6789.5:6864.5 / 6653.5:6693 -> -0.94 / 0.711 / 0.665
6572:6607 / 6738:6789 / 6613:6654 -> 7.04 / 0.916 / 0.672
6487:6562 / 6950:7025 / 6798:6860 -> 6.82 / 0.912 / 0.659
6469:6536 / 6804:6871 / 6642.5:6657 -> -0.40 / 0.697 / 0.666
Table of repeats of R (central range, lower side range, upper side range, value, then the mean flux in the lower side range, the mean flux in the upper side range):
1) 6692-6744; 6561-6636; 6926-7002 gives 7.7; 1.29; 0.653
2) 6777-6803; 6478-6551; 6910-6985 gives 0.7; 0.732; 0.653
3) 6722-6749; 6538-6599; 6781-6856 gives 2.5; 1.57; 0.663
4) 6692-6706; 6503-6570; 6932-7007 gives 5.6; 1.38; 0.655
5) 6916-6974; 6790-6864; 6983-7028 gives 1.0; 0.665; 0.663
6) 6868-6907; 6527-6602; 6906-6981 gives 5.0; 1.41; 0.652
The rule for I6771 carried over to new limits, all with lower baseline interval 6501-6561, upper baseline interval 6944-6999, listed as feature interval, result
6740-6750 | 0.9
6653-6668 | 1.7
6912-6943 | 1.2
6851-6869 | 0.9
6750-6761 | 1.5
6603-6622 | 2.7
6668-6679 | 1.3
